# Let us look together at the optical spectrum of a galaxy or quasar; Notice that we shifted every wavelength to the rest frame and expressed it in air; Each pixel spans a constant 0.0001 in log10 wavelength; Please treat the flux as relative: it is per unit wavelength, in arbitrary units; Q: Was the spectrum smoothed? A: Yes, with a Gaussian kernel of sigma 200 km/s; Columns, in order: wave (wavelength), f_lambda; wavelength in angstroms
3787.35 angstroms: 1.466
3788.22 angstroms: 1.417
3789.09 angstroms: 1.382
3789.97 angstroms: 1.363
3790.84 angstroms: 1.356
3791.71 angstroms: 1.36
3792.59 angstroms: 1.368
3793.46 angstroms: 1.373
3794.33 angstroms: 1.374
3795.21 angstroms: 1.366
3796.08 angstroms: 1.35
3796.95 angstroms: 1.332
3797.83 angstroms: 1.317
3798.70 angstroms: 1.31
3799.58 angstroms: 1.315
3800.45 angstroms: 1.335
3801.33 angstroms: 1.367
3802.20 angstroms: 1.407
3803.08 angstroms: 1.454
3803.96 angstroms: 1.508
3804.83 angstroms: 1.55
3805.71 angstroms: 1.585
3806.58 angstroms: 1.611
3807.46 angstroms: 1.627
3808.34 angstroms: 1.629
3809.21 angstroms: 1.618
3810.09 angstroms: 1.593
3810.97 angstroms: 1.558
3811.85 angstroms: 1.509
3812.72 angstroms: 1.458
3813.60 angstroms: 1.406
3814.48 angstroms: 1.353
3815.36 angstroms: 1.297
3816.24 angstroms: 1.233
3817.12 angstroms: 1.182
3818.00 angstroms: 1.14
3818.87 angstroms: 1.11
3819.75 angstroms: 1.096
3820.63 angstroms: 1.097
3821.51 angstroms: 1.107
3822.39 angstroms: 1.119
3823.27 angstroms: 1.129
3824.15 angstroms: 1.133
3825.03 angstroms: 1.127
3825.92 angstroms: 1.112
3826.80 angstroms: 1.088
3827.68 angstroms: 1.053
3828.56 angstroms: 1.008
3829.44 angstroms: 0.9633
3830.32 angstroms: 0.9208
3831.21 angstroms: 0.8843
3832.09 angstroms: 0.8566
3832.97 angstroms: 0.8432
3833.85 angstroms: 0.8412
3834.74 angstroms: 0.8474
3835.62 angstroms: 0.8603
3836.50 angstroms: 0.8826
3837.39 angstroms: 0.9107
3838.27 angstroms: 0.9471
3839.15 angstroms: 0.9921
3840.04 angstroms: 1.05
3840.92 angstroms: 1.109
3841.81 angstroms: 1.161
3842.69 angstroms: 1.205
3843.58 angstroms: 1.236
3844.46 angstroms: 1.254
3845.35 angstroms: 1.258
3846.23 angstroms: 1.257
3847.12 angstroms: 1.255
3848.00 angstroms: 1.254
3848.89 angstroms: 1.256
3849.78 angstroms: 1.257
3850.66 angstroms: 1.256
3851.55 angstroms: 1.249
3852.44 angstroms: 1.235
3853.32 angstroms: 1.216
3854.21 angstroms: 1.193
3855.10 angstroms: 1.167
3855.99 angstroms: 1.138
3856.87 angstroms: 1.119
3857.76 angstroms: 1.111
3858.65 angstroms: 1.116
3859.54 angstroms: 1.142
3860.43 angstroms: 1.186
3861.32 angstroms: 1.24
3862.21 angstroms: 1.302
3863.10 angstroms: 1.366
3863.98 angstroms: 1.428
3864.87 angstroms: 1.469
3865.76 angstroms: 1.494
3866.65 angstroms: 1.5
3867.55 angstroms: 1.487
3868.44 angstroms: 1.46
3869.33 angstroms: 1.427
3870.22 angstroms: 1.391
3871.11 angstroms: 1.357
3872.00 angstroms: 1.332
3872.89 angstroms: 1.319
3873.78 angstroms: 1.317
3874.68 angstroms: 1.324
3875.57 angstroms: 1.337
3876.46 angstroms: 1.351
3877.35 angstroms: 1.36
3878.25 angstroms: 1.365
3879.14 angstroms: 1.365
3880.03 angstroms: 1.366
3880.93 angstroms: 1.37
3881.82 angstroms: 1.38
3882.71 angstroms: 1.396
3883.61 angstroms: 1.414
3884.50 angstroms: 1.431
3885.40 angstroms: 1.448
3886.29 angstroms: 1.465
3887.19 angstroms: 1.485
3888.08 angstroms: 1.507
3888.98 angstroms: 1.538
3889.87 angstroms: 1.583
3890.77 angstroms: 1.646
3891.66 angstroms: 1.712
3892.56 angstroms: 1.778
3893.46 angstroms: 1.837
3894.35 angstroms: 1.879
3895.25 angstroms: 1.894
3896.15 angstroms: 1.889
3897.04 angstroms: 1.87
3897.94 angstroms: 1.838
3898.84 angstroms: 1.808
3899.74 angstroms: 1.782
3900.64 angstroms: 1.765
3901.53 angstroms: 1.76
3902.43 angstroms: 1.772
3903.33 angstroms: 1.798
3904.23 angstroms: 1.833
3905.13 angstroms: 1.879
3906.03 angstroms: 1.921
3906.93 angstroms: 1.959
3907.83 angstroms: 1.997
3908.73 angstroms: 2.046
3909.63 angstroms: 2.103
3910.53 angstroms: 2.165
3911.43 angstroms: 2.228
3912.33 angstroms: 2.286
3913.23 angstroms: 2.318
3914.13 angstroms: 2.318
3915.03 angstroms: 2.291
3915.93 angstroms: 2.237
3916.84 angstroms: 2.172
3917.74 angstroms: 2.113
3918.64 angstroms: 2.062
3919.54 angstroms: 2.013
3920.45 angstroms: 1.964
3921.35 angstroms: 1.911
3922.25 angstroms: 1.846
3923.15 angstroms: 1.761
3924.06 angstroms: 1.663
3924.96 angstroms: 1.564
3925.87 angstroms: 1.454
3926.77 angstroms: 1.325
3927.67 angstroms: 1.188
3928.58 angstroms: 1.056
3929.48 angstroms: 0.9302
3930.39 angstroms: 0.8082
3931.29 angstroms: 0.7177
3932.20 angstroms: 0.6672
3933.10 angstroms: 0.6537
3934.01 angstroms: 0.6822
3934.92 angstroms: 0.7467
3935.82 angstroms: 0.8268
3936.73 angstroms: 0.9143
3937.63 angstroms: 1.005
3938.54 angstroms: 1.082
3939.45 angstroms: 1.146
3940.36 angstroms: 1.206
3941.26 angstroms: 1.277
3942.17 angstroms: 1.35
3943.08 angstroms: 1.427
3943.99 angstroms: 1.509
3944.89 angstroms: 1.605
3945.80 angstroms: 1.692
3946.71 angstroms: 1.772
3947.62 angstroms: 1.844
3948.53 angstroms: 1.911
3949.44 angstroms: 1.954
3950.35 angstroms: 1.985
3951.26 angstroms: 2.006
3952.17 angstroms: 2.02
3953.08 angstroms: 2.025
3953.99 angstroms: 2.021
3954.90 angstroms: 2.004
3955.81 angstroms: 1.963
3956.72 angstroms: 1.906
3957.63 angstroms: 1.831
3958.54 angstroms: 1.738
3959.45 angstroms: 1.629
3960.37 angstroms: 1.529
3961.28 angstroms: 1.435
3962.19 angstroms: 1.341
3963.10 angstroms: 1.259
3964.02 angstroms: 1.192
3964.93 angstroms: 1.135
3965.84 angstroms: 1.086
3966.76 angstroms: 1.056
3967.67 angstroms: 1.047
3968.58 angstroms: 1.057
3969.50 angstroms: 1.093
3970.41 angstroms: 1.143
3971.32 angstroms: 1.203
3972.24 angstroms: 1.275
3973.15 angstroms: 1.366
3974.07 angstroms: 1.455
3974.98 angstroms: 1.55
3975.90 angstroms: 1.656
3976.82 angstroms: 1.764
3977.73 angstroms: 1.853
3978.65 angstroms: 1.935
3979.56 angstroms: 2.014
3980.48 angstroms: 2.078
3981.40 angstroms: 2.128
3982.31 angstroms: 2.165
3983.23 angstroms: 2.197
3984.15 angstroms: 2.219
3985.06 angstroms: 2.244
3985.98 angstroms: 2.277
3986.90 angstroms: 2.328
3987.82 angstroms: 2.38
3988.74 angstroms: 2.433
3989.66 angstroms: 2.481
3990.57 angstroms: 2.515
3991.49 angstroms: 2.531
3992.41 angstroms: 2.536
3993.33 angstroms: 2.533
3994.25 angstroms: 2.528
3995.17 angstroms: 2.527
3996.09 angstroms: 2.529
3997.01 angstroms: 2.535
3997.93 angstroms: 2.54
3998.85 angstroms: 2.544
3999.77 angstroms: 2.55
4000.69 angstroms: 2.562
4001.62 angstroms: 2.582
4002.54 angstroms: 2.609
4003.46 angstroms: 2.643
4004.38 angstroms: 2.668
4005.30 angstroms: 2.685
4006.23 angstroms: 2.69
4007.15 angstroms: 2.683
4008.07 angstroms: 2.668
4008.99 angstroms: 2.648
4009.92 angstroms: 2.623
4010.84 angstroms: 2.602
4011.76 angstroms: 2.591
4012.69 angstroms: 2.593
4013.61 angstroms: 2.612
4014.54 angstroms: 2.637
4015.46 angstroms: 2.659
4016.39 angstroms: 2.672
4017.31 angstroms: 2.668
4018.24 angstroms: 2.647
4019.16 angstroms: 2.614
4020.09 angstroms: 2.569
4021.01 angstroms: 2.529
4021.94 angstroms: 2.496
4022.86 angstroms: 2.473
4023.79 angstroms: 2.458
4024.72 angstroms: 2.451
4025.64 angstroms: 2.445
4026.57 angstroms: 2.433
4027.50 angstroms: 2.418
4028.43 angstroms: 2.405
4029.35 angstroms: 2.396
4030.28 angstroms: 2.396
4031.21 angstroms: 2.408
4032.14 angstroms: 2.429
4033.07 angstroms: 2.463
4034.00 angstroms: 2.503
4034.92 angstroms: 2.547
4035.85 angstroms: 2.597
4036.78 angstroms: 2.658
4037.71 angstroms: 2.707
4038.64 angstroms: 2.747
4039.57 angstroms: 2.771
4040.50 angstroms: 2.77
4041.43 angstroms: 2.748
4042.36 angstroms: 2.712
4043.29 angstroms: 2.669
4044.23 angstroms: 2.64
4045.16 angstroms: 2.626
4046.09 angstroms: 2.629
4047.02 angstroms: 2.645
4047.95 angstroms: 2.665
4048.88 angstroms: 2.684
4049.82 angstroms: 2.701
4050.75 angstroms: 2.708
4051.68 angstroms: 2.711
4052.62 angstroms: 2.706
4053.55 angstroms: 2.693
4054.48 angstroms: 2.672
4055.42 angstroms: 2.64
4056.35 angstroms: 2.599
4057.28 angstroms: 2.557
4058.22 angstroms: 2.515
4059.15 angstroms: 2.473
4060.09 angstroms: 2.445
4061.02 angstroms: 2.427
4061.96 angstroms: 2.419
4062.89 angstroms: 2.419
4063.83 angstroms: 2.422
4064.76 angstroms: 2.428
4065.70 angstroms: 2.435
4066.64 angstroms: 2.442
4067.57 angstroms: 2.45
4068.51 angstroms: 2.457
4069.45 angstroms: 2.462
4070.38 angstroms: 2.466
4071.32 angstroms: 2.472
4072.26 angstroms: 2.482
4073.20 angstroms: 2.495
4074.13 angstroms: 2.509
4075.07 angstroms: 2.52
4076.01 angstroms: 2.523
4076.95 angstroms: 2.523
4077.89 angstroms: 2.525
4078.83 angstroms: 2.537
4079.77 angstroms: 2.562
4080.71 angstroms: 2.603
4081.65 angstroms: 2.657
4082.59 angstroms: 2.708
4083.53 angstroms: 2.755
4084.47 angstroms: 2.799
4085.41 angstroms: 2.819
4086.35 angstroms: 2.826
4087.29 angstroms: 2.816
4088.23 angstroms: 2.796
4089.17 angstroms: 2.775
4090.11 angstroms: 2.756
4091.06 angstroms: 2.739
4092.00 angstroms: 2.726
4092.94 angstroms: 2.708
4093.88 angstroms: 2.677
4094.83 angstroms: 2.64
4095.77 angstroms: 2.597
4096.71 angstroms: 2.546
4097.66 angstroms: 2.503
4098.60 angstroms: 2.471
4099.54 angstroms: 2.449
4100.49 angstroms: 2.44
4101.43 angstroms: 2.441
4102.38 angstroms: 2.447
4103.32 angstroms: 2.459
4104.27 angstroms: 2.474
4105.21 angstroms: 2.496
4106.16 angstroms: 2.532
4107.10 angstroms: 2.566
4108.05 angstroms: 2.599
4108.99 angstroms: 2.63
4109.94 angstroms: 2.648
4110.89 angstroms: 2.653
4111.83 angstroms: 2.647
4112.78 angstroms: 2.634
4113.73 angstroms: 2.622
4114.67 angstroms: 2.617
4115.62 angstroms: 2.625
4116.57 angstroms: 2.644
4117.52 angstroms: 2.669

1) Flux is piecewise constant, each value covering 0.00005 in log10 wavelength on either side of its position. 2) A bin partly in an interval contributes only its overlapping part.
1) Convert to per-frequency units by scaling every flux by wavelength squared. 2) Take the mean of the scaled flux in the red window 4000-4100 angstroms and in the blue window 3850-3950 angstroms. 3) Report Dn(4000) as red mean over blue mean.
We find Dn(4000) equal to 1.83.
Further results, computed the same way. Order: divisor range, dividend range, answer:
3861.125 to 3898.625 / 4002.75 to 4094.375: 1.89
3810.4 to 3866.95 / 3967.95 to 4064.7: 2.27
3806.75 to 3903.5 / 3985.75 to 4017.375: 2.08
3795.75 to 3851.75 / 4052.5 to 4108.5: 2.40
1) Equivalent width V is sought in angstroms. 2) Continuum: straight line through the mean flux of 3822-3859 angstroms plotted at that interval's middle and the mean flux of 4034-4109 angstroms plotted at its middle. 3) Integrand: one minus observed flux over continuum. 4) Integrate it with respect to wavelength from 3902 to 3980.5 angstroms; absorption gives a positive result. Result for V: 6.0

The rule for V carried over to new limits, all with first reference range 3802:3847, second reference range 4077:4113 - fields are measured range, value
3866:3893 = 0.86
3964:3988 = 4.08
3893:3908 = -2.36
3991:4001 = -2.08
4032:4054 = -2.92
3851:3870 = 1.37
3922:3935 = 4.49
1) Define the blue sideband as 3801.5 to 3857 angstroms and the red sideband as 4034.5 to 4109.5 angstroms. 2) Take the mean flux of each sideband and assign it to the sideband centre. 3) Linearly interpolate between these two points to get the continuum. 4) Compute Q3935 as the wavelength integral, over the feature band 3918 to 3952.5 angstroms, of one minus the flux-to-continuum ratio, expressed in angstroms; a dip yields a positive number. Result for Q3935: 7.6 angstroms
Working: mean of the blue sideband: 1.2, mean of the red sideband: 2.6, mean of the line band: 1.41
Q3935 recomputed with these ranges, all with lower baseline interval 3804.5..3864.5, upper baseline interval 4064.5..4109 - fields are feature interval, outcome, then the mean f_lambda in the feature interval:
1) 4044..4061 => -1.7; 2.62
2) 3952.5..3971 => 4.0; 1.48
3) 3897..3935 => -1.9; 1.71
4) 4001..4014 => -3.0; 2.63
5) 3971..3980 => 1.6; 1.61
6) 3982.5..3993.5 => -1.9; 2.38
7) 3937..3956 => 1.8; 1.65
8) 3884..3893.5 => -0.5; 1.57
